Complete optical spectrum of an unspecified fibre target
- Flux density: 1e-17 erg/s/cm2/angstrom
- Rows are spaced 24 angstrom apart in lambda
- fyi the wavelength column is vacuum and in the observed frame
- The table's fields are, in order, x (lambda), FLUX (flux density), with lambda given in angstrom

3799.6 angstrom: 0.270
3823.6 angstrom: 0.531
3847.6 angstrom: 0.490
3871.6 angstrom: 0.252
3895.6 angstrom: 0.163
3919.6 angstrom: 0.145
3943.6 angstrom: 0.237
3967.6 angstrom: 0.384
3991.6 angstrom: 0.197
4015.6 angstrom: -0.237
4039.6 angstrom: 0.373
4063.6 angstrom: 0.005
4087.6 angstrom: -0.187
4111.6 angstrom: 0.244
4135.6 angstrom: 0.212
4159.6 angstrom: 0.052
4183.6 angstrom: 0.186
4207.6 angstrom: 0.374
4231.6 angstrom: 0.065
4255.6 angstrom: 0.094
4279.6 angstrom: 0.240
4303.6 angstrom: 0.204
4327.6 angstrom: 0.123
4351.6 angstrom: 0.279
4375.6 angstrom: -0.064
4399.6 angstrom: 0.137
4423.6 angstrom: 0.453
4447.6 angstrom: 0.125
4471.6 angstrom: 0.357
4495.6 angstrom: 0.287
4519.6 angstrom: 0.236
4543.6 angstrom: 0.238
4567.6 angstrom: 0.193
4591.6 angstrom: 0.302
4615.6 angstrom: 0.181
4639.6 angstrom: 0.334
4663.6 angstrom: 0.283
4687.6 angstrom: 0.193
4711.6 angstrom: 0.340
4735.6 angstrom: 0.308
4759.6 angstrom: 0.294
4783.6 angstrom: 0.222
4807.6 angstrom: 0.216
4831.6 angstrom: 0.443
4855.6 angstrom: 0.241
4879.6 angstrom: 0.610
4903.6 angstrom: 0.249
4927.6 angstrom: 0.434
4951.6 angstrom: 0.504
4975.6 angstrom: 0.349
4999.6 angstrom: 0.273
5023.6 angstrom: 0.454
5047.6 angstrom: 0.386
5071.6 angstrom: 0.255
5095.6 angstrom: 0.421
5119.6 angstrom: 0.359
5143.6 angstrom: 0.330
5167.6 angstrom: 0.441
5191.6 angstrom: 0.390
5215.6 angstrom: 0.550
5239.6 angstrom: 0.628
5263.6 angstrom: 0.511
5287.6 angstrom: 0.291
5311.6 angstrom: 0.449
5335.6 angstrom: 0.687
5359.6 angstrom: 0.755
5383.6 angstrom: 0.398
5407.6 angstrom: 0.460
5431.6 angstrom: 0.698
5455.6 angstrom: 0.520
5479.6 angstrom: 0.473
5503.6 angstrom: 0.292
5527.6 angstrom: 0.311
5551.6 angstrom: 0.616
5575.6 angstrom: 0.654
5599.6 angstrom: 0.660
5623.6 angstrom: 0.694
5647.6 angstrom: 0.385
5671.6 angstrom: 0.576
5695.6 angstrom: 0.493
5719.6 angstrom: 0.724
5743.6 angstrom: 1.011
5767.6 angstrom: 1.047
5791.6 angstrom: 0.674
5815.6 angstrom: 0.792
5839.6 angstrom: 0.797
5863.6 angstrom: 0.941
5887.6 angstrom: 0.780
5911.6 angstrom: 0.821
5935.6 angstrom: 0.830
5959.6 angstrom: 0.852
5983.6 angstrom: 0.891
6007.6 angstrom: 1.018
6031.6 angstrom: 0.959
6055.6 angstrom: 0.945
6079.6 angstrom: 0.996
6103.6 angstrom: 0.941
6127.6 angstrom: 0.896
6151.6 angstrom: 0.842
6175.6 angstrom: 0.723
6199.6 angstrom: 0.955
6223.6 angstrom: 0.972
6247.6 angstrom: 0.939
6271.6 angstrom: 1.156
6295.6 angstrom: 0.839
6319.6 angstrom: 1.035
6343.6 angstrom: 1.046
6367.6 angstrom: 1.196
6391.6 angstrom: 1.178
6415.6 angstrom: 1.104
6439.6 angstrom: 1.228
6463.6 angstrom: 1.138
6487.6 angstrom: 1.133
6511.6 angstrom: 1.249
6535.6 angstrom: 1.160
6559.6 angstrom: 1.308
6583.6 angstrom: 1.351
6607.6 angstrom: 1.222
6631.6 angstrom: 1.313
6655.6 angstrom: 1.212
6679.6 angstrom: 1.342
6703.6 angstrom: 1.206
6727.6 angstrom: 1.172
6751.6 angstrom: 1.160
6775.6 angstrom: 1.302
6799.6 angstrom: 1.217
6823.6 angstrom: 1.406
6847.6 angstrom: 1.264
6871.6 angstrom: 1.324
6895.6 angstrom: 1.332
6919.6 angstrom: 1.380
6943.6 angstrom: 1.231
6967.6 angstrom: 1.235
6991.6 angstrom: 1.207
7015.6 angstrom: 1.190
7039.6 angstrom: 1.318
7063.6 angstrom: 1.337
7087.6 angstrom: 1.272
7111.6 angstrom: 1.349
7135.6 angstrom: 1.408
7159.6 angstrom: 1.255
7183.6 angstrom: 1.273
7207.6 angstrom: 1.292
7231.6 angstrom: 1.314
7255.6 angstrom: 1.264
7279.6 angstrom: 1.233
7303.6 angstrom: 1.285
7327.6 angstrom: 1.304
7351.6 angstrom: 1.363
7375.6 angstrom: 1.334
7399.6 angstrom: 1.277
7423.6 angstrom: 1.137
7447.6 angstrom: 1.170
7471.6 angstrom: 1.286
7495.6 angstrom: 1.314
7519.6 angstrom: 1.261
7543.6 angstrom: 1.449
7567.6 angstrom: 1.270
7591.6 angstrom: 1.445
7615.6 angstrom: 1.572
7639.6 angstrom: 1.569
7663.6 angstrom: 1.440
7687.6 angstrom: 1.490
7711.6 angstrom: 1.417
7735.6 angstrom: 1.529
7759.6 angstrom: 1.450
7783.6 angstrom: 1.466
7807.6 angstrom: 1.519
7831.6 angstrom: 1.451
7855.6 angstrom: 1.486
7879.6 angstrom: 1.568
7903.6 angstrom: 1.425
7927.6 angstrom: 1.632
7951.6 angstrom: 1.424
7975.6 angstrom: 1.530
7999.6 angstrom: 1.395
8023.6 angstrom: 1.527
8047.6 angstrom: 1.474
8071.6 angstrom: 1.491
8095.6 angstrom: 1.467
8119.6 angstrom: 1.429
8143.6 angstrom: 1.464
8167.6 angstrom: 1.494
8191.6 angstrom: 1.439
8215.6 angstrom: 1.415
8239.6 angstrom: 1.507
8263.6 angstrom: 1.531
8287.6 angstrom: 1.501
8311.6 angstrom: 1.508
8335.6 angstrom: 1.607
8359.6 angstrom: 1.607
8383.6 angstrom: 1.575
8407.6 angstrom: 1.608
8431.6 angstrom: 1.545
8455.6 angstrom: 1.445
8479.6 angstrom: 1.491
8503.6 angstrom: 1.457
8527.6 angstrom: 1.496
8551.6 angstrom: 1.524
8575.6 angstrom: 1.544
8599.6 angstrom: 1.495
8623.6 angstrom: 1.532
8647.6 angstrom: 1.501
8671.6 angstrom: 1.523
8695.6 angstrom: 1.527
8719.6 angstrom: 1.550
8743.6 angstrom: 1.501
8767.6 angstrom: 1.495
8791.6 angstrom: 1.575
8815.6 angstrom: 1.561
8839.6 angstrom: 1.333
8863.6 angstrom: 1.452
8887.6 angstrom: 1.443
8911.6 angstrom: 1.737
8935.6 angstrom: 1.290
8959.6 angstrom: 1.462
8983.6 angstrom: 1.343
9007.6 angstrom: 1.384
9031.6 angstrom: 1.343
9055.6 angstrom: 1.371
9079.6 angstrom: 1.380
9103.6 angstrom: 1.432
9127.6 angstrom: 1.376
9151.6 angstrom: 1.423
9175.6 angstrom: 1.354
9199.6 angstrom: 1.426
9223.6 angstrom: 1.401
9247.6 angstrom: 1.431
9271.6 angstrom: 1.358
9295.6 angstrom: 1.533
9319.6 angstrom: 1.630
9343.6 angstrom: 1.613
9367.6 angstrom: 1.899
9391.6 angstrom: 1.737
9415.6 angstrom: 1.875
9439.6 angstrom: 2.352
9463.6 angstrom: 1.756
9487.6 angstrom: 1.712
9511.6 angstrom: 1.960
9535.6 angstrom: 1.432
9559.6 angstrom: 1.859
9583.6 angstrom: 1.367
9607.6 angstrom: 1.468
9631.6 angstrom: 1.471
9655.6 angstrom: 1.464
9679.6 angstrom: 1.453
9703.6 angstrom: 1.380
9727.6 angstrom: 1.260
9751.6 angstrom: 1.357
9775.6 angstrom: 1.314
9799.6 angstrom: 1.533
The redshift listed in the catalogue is 0.44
